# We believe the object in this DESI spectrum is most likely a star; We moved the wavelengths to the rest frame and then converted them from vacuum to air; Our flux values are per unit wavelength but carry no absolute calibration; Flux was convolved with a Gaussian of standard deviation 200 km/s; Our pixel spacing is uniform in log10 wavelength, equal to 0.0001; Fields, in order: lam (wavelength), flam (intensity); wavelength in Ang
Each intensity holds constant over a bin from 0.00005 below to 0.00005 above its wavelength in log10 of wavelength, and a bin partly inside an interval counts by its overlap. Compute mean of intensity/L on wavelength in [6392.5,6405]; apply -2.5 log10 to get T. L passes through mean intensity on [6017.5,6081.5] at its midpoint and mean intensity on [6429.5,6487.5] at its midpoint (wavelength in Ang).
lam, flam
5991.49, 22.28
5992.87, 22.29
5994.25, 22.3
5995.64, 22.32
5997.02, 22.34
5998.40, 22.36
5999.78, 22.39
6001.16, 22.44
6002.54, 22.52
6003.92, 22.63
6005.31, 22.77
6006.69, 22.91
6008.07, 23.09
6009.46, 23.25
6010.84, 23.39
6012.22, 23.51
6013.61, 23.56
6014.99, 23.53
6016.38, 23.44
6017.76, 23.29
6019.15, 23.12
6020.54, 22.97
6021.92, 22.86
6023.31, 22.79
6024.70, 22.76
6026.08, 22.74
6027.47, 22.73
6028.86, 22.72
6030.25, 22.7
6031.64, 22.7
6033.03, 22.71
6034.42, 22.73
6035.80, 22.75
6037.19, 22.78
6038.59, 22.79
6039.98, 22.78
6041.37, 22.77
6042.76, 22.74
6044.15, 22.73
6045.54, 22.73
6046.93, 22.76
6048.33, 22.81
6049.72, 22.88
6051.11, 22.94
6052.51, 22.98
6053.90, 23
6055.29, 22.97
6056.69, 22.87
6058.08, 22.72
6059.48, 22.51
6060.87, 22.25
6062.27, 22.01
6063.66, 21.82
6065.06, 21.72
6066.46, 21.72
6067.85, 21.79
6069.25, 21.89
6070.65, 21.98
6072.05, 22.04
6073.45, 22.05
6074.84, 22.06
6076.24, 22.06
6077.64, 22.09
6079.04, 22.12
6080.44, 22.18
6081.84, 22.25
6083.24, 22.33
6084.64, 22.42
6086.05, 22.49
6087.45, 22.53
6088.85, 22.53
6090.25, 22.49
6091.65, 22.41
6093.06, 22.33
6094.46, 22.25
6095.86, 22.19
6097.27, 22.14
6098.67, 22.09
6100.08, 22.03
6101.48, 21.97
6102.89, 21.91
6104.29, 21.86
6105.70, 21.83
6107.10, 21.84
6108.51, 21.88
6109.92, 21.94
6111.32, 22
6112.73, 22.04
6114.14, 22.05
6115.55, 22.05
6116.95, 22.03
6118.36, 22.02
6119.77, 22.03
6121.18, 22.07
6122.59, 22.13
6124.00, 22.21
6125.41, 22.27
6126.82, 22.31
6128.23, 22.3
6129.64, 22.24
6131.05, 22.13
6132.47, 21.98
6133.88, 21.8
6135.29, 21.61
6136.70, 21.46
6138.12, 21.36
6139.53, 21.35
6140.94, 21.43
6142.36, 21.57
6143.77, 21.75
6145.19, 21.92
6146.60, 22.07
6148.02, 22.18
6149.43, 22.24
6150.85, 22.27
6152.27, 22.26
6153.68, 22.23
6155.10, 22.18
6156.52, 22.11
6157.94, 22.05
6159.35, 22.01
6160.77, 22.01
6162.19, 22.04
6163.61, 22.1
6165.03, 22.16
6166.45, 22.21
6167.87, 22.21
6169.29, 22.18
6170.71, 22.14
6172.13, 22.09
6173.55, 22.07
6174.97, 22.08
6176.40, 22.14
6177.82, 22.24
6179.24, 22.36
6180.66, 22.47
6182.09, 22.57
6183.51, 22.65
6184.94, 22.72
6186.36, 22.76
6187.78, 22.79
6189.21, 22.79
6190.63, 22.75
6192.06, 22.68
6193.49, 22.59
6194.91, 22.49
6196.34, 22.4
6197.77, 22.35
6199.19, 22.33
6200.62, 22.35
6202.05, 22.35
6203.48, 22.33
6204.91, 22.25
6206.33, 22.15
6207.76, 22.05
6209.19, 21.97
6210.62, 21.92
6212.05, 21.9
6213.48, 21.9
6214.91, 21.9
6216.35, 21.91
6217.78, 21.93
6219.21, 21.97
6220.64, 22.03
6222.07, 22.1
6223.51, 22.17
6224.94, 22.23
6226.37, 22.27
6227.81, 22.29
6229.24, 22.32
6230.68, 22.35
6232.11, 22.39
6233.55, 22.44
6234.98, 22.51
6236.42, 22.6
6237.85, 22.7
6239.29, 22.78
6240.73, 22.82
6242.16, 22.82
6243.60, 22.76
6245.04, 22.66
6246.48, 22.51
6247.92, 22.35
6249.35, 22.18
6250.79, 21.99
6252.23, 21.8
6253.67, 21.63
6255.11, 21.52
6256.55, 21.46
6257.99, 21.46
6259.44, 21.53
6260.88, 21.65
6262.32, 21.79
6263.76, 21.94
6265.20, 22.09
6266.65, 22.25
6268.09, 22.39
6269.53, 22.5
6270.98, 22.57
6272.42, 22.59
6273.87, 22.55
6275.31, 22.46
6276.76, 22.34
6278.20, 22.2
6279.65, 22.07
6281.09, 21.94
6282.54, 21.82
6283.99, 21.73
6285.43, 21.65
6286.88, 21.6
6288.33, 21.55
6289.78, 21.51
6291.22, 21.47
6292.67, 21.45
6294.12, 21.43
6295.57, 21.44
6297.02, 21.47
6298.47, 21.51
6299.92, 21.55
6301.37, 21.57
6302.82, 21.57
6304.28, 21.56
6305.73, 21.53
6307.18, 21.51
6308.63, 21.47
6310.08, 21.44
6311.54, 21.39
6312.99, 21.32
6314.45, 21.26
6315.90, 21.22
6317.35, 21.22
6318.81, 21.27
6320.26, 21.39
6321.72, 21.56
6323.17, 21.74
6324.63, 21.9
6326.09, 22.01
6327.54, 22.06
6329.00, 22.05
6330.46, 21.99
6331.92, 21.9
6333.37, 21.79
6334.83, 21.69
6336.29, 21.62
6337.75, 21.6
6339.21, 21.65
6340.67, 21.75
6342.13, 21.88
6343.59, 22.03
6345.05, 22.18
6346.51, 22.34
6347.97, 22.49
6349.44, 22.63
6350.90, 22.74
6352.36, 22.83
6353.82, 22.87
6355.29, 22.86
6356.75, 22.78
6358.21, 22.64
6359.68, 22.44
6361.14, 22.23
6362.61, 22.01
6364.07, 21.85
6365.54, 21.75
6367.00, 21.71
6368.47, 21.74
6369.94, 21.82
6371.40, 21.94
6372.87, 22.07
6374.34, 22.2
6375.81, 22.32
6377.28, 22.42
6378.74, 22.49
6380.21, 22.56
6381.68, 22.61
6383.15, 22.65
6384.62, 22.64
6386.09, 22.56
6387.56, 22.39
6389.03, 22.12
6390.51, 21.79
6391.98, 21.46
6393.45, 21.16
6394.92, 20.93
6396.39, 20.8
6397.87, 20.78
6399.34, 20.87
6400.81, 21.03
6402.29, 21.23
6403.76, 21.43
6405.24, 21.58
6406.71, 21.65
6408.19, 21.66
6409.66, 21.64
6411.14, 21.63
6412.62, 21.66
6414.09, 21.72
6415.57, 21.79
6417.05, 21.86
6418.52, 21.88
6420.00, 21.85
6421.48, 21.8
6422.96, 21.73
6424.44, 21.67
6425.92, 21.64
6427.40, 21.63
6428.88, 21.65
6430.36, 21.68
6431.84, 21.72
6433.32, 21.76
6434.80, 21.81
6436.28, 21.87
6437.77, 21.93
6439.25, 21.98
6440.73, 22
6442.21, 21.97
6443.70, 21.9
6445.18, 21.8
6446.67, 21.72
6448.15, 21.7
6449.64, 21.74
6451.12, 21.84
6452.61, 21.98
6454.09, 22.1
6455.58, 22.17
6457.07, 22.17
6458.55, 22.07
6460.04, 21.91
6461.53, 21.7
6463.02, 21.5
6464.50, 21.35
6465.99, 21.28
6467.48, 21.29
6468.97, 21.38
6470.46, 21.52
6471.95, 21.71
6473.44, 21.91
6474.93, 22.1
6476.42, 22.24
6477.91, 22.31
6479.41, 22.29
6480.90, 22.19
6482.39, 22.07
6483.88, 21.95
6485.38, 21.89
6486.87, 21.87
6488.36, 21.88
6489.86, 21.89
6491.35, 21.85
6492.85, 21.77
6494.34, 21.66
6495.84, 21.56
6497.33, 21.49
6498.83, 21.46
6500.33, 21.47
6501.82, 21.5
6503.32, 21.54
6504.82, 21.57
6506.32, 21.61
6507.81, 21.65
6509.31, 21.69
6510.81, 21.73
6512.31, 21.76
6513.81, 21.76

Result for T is 0.05 mag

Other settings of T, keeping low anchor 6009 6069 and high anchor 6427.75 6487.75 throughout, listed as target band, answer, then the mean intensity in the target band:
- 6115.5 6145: 0.03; 21.9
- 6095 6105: 0.03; 22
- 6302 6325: 0.04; 21.5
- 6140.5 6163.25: 0.02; 22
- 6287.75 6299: 0.04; 21.5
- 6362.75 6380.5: 0.00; 22.1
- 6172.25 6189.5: 0.00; 22.4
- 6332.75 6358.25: -0.01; 22.2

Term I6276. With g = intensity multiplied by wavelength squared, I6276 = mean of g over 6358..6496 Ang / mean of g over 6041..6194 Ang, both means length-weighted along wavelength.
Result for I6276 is 1.1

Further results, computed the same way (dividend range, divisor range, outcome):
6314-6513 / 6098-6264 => 1.06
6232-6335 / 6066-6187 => 1.04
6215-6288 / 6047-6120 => 1.05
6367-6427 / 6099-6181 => 1.07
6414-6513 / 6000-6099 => 1.10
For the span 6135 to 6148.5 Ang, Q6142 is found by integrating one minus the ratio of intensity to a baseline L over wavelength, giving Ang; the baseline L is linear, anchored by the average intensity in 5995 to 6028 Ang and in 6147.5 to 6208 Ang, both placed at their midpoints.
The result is 0.5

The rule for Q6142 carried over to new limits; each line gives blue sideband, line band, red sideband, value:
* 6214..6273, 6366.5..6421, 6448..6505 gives 0.3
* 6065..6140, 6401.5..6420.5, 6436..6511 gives 0.2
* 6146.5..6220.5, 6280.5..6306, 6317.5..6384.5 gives 0.7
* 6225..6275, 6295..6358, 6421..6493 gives 0.7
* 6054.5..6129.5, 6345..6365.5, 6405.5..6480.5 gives -0.6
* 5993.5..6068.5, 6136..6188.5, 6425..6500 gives 0.8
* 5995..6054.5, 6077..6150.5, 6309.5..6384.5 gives 1.9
